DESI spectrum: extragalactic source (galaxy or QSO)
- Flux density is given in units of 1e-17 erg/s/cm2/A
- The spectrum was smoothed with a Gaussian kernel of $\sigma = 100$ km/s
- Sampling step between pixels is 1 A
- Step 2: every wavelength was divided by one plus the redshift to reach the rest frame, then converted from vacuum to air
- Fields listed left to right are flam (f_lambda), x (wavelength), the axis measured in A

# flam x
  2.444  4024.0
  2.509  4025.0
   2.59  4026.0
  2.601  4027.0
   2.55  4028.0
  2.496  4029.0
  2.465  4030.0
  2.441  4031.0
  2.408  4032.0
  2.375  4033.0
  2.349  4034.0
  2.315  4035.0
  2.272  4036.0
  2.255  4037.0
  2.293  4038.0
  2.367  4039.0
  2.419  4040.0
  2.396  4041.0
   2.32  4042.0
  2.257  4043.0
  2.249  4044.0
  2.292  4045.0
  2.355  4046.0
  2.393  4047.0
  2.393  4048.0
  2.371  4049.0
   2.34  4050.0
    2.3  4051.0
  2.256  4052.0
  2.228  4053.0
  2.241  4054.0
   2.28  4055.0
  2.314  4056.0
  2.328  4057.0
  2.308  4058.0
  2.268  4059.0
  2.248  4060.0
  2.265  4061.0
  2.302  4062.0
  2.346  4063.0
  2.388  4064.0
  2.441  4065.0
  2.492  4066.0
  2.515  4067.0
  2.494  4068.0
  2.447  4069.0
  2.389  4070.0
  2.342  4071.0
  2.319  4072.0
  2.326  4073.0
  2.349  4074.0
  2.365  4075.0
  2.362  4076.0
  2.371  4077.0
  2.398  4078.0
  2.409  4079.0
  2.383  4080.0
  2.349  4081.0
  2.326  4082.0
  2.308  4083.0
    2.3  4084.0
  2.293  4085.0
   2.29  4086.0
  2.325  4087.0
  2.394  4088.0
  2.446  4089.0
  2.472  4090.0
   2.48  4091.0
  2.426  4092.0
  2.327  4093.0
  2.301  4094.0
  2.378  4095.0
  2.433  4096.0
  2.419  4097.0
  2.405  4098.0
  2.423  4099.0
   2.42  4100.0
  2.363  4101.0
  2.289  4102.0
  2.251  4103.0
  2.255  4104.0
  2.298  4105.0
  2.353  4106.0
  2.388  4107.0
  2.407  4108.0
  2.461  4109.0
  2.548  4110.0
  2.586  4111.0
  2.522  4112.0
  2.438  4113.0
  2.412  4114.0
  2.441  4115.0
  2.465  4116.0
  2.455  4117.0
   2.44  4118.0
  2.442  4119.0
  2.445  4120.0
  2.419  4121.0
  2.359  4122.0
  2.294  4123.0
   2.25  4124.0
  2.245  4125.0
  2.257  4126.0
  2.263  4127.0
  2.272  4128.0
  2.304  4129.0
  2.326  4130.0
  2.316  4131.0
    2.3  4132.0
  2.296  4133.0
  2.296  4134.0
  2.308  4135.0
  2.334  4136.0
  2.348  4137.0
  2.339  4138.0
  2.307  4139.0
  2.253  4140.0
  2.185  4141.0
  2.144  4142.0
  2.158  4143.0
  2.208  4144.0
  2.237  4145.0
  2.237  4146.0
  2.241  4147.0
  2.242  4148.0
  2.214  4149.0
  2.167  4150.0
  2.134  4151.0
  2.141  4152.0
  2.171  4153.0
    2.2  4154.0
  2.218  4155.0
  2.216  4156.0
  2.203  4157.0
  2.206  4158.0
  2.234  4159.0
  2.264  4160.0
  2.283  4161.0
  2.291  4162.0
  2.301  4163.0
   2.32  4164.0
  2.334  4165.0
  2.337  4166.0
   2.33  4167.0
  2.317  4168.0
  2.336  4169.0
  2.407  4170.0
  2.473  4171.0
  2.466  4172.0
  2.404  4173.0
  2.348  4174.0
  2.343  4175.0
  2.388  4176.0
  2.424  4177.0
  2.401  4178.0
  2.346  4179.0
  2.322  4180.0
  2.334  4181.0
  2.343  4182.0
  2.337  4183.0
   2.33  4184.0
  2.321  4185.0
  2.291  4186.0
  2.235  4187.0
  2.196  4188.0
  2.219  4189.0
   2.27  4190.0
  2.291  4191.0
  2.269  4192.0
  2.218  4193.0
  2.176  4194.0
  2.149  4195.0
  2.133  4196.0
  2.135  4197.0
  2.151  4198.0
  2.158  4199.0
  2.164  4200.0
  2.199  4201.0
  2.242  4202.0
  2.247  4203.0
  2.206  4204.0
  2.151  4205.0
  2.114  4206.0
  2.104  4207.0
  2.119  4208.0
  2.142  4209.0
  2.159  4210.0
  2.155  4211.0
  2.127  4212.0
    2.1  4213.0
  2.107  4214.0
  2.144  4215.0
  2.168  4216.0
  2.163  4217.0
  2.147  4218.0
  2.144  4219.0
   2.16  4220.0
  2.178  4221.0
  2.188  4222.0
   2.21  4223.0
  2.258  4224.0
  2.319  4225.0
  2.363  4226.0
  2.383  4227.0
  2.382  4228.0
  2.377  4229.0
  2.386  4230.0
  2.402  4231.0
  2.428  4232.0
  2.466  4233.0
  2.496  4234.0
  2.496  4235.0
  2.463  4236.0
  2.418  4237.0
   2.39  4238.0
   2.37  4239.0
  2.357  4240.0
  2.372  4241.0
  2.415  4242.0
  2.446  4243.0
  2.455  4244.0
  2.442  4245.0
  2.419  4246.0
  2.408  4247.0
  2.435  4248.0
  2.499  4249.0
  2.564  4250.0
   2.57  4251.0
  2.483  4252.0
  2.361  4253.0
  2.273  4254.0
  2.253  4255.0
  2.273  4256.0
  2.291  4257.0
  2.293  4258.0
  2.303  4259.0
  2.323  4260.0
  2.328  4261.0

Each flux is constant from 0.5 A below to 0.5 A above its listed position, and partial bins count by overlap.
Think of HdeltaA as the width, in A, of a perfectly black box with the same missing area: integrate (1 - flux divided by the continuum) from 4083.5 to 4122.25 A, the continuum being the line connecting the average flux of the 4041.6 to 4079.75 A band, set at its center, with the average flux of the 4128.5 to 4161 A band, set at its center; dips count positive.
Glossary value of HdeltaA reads -1.8 A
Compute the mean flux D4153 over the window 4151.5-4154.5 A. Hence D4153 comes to 2.17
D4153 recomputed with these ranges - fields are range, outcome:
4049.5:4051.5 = 2.32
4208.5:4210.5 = 2.15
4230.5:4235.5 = 2.46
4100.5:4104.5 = 2.29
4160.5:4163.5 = 2.29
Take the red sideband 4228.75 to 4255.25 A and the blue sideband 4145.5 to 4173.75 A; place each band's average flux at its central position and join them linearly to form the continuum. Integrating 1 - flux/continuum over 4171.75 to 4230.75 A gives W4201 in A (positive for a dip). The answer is 2.7 A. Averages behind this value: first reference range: 2.28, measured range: 2.24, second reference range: 2.43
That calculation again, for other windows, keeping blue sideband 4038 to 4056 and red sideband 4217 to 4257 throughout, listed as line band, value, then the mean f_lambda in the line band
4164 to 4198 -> 0.66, 2.31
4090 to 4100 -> -0.31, 2.4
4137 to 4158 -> 1.17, 2.21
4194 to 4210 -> 1.34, 2.16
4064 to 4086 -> -0.48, 2.38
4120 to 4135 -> 0.22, 2.3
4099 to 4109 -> -0.05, 2.35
